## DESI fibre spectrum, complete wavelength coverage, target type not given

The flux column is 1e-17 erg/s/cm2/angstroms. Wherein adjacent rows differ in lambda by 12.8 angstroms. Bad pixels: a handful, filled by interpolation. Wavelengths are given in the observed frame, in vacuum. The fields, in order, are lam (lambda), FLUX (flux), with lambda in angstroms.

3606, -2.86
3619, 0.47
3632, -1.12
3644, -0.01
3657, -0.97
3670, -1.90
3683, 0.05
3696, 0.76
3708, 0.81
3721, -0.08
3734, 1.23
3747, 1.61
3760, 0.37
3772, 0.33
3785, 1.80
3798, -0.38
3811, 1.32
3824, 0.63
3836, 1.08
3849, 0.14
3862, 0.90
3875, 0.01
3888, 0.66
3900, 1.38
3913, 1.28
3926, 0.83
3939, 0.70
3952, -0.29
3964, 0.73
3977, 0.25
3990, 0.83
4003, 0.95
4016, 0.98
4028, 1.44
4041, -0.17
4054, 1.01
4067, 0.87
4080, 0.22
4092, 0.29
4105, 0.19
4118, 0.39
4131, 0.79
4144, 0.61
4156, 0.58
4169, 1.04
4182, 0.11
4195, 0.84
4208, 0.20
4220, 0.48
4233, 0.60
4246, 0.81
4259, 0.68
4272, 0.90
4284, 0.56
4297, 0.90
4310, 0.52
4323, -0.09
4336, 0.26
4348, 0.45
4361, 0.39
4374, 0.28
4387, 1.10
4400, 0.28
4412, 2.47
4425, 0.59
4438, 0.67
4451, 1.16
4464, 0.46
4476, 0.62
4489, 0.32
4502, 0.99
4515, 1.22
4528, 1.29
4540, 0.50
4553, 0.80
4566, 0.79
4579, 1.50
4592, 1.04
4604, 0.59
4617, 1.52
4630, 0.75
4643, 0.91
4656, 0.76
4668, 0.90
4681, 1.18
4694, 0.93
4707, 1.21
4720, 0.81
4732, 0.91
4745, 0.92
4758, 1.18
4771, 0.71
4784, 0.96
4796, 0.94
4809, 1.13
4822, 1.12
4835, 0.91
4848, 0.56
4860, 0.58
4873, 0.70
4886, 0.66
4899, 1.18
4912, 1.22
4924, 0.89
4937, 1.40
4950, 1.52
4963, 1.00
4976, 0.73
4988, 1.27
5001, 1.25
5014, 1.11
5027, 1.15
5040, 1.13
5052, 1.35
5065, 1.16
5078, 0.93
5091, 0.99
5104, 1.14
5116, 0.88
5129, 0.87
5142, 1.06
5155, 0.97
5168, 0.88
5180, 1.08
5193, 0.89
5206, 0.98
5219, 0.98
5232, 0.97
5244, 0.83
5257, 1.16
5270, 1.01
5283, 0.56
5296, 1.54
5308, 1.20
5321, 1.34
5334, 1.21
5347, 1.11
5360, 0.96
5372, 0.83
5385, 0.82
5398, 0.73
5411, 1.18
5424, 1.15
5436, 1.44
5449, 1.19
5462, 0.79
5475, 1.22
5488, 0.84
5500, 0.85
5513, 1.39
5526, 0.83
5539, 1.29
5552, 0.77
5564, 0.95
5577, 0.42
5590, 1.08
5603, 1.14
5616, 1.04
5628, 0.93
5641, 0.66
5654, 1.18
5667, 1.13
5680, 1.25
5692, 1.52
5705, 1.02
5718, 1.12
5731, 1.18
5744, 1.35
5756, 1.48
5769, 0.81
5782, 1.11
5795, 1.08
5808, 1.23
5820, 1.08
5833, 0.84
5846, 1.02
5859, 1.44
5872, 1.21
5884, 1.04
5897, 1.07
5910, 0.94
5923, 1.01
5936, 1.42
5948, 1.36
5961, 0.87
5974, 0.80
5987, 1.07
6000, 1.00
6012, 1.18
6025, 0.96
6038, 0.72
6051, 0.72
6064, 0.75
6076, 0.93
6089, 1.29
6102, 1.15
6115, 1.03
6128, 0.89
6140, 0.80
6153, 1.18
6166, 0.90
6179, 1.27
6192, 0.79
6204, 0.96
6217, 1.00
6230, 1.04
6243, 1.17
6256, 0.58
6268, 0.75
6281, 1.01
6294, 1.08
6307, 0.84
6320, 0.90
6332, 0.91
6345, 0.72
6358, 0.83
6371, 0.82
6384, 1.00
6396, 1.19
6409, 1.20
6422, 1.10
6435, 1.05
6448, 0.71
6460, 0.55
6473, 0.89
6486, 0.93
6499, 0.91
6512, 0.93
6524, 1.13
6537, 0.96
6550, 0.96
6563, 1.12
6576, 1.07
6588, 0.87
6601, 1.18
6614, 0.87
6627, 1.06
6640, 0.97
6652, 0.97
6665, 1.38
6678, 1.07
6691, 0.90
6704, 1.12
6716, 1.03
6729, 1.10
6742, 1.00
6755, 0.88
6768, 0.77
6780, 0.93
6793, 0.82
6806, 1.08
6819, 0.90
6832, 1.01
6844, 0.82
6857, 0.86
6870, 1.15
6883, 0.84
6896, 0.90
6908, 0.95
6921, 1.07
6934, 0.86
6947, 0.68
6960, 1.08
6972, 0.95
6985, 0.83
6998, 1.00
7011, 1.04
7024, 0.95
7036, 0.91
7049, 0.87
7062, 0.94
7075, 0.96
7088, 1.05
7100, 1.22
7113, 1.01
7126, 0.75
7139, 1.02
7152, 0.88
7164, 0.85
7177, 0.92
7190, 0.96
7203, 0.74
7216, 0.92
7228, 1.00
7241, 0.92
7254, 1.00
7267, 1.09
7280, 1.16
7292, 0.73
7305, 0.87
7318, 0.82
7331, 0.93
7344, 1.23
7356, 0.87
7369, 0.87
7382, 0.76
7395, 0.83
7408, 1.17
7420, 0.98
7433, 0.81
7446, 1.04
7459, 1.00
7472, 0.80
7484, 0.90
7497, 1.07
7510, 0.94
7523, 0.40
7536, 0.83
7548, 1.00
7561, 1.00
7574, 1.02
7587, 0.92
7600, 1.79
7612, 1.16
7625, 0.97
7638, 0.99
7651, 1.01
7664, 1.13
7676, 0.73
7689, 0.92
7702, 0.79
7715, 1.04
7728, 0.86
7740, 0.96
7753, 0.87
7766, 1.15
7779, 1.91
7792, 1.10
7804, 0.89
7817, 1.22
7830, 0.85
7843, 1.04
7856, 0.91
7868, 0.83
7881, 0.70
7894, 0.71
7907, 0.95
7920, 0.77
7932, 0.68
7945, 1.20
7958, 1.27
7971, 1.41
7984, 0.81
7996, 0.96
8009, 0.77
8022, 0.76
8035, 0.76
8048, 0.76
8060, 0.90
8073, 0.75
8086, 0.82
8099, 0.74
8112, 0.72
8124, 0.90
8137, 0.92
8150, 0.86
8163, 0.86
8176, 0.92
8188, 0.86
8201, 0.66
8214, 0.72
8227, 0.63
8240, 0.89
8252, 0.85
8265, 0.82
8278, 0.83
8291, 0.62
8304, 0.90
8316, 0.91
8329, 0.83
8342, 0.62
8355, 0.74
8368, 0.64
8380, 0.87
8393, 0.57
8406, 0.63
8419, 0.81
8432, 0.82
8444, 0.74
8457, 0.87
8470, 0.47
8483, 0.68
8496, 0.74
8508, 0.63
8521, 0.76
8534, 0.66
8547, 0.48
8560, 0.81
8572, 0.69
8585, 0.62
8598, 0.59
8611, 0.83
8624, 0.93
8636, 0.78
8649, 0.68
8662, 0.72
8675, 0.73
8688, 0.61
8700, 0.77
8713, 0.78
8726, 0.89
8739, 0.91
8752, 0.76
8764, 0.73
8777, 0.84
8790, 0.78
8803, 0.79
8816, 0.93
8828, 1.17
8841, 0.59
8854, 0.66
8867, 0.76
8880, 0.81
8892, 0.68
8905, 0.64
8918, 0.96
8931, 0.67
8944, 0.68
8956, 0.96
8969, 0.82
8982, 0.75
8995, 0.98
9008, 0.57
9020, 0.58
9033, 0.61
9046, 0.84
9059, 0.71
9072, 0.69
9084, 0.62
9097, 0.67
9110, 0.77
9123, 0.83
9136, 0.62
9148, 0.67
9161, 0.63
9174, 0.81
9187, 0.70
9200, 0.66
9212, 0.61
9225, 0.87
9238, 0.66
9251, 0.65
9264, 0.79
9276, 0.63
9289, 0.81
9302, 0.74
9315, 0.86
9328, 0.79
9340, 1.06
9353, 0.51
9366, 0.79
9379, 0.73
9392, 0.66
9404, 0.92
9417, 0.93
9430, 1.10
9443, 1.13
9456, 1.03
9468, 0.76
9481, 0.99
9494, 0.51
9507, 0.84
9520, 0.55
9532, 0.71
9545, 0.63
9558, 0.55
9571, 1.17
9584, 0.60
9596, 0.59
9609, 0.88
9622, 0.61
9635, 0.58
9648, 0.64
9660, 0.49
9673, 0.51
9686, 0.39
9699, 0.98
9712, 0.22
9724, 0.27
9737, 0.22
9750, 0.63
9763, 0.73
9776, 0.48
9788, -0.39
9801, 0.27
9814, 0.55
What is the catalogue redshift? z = 0.184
